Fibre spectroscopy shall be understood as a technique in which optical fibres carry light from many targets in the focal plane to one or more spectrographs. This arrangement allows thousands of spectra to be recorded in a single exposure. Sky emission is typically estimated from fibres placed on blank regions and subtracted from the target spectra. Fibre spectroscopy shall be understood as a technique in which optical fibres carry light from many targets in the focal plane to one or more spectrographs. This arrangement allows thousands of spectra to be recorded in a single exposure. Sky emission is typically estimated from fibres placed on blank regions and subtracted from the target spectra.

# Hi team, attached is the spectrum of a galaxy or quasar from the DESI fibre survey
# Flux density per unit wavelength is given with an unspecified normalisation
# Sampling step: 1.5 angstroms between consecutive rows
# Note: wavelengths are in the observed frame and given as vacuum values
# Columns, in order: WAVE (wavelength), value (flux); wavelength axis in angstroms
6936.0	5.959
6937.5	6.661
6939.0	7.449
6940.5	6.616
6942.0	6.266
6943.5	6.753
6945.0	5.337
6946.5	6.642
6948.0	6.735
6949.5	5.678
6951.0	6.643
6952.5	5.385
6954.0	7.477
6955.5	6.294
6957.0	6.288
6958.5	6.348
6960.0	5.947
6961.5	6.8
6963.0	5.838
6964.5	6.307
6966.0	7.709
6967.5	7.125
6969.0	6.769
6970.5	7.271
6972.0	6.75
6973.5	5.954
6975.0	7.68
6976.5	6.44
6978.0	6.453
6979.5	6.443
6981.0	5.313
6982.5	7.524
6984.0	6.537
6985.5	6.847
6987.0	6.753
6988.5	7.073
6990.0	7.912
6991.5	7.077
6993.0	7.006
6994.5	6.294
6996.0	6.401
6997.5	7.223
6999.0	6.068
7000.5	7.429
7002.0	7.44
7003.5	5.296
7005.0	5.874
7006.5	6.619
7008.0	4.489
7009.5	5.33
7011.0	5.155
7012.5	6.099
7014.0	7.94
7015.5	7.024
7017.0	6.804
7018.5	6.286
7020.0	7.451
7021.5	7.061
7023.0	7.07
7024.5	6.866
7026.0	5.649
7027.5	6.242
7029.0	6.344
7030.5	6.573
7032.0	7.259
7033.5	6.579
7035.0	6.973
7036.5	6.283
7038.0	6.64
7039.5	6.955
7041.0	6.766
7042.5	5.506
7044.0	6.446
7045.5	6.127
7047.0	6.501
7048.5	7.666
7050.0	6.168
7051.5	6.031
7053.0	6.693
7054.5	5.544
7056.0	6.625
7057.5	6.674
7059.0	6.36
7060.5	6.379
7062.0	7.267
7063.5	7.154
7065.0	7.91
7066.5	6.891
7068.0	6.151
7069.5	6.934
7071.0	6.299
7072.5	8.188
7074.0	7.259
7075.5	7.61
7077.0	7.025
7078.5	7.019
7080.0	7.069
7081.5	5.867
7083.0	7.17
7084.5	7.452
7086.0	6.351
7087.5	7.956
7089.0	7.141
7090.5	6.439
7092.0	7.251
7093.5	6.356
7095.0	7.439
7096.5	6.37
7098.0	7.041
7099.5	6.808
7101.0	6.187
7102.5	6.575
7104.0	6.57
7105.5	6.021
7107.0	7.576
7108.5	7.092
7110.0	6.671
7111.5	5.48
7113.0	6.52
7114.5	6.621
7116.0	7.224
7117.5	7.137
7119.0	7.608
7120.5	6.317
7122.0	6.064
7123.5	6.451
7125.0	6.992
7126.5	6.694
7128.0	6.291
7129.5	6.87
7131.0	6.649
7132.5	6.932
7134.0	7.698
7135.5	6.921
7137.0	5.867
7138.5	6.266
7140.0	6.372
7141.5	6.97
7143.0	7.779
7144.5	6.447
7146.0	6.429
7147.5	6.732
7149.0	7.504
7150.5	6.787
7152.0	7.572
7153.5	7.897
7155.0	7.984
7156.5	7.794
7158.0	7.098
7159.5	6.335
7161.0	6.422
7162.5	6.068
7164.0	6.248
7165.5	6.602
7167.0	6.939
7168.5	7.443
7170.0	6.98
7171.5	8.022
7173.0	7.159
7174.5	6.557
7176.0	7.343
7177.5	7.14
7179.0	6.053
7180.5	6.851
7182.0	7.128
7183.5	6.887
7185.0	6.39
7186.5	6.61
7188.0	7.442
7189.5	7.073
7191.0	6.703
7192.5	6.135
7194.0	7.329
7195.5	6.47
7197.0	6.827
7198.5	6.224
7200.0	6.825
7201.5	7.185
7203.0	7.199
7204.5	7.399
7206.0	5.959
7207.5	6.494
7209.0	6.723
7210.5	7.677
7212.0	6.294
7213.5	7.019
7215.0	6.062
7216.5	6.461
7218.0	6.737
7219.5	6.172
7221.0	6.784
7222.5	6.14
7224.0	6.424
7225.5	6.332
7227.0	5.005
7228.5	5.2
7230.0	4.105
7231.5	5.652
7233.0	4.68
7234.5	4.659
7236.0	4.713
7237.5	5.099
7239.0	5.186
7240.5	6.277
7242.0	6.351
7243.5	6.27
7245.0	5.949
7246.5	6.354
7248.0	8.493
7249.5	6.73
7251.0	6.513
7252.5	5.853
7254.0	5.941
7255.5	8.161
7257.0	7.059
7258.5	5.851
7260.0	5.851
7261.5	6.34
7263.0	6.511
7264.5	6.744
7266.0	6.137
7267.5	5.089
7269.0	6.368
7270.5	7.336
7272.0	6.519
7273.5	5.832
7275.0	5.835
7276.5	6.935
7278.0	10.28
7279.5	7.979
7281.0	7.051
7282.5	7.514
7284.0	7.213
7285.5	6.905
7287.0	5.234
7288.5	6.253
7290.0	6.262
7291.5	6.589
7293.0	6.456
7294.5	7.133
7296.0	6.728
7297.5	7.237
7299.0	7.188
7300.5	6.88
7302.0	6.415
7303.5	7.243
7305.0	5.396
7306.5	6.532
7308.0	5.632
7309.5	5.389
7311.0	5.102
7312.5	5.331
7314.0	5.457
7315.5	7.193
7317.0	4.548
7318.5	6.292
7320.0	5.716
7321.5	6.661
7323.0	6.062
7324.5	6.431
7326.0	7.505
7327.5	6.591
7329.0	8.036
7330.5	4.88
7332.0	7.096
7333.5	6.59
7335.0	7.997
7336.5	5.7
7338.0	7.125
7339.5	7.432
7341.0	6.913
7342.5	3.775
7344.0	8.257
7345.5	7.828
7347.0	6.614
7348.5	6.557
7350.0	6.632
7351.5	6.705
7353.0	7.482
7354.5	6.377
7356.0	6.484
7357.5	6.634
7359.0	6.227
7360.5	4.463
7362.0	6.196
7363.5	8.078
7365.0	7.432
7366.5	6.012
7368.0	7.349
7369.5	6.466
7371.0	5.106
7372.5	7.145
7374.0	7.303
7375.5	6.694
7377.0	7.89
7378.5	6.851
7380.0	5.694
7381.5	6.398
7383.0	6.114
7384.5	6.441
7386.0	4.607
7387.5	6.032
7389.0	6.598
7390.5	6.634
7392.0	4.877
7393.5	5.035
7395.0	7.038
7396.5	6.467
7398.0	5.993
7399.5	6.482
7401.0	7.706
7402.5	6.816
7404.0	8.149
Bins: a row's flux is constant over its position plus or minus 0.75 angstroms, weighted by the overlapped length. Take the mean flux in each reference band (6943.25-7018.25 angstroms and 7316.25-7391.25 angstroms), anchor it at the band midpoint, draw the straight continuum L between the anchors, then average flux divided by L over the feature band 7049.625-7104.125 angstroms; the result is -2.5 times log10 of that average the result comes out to -0.05 mag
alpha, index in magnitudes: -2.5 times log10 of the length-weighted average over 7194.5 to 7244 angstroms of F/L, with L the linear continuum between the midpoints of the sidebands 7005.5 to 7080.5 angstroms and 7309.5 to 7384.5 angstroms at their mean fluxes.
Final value 0.07 mag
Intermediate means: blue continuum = 6.64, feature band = 6.14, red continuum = 6.51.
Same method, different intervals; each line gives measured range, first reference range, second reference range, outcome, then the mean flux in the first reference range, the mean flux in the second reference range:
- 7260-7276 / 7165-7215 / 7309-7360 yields 0.065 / 6.87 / 6.45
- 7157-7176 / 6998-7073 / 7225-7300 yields -0.067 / 6.56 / 6.36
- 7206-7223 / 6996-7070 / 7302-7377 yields -0.012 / 6.54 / 6.48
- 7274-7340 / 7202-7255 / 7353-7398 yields -0.053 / 6.15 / 6.38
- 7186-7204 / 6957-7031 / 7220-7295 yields -0.076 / 6.59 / 6.32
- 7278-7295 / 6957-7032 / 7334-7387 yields -0.054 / 6.59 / 6.6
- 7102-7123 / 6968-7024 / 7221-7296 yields -0.030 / 6.63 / 6.32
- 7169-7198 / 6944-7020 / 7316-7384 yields -0.054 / 6.53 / 6.59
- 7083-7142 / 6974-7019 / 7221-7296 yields -0.049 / 6.56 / 6.32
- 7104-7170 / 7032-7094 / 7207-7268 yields -0.051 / 6.78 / 6.15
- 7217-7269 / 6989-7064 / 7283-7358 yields 0.080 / 6.55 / 6.5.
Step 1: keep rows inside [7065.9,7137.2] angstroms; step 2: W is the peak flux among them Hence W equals 8.188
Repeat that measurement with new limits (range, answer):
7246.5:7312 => 10.28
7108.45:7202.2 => 8.022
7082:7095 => 7.956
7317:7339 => 8.036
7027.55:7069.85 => 7.91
